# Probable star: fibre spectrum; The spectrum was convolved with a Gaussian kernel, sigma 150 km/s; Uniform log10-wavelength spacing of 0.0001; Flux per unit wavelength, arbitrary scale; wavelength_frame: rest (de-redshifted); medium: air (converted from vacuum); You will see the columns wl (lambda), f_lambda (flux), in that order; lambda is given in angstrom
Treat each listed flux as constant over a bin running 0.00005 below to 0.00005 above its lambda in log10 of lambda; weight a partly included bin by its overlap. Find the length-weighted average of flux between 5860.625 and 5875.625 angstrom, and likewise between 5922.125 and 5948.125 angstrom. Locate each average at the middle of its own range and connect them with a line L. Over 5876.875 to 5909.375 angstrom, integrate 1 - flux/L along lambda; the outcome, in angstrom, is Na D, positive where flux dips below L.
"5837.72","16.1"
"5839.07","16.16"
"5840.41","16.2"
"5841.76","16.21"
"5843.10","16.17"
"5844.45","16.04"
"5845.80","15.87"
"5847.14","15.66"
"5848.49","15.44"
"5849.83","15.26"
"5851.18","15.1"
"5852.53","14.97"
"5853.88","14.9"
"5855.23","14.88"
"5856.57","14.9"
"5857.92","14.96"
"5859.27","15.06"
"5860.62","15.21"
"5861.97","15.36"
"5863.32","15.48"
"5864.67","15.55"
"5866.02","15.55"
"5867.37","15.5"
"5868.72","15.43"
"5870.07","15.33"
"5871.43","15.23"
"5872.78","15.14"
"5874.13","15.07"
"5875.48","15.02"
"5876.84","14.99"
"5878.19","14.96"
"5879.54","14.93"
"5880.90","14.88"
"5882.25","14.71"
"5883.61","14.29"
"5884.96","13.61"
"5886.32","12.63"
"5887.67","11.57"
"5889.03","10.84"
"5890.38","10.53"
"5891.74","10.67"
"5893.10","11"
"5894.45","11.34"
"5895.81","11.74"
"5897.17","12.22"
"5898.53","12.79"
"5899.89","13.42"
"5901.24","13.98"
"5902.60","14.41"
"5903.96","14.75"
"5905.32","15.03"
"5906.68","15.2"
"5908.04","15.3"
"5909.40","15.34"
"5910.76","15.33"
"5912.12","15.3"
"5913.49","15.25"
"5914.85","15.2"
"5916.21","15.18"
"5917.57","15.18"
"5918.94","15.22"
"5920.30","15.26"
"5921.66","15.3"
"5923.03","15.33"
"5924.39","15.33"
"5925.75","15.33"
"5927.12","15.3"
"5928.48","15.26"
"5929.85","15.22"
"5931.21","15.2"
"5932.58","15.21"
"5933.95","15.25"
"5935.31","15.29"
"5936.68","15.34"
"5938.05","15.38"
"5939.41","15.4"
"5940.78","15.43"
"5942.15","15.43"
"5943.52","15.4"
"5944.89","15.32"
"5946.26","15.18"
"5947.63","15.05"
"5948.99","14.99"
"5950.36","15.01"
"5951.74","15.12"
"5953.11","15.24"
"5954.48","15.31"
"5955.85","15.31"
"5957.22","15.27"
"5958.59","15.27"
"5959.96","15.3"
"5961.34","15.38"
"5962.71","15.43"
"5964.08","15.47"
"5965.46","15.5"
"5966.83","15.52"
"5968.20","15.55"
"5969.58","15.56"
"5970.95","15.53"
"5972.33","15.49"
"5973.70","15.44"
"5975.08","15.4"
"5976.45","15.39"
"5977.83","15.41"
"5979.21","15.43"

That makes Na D 4.2 angstrom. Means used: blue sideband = 15.3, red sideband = 15.3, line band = 13.3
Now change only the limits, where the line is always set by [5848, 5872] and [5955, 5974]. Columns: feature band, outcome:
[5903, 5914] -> 0.1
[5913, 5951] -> 0.3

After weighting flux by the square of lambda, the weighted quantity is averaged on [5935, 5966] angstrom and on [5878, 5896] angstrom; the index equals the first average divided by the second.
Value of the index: 1.2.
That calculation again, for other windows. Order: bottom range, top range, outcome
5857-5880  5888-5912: 0.88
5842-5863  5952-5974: 1.04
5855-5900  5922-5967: 1.12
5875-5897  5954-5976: 1.22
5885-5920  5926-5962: 1.14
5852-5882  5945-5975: 1.04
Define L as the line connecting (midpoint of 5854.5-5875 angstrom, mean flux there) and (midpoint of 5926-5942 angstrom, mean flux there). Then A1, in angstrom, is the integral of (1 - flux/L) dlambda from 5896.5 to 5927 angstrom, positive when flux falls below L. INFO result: 0.9 angstrom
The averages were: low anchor 15.2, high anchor 15.3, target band 14.8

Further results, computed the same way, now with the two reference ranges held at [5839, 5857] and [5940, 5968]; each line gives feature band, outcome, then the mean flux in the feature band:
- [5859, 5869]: 0.1 angstrom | 15.4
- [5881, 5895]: 2.9 angstrom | 12.2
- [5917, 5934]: 0.1 angstrom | 15.3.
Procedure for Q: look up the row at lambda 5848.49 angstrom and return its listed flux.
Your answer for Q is 15.44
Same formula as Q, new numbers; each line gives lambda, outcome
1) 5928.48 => 15.26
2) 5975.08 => 15.4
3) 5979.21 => 15.43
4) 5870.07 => 15.33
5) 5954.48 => 15.31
